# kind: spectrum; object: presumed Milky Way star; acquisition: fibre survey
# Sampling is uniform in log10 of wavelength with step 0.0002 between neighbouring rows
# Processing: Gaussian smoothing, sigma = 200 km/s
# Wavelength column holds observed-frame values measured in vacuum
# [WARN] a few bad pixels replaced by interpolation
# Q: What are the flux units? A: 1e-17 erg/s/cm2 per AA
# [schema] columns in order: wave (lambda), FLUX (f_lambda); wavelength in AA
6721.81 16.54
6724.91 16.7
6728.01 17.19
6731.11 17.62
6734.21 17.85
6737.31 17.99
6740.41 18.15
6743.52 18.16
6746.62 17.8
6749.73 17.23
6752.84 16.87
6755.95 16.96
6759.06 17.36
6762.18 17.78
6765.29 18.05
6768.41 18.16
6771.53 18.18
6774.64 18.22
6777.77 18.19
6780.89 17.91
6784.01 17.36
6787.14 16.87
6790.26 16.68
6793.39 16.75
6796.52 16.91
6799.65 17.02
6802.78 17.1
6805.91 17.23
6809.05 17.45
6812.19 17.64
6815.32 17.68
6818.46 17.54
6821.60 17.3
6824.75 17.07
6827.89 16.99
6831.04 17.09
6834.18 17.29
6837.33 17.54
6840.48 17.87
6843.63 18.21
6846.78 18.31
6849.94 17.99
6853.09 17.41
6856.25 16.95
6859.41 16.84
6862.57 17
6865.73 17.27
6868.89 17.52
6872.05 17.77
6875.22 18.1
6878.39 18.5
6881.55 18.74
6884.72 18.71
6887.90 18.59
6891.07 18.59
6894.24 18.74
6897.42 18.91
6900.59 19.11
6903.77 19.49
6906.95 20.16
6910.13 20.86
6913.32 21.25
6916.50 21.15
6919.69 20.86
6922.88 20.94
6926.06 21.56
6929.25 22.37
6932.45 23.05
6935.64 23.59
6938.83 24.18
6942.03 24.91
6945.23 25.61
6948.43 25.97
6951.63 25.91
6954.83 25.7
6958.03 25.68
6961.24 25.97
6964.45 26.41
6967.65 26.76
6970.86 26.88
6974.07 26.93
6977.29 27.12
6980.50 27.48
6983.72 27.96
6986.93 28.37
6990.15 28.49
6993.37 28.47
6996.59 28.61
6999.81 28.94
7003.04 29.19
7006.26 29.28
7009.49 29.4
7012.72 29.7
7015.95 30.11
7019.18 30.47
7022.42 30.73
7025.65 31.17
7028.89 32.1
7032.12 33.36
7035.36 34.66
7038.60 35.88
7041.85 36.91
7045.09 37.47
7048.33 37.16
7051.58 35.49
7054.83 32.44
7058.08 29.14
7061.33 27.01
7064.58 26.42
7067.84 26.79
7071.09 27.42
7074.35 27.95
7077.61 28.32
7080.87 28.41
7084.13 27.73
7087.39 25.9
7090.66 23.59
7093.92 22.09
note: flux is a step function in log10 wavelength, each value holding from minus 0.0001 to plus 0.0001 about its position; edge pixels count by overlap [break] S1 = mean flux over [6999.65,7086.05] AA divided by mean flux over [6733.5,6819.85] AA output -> 1.76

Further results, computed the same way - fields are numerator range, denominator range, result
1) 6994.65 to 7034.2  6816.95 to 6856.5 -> 1.73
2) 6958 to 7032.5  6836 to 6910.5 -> 1.57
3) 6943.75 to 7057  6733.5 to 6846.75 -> 1.70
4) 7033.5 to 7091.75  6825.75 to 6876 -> 1.75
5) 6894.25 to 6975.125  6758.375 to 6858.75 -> 1.33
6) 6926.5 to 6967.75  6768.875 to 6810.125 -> 1.43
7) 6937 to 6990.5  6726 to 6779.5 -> 1.49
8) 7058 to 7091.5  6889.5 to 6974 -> 1.18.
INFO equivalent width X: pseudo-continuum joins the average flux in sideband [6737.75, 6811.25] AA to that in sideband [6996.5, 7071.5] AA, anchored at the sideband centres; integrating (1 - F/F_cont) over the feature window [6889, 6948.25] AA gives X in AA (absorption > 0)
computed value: 8.8 AA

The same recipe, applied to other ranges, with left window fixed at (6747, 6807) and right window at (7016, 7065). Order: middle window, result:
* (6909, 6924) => 2.65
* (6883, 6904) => 4.66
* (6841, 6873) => 6.56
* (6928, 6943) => 1.72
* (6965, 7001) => 2.03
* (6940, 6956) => 1.05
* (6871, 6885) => 2.97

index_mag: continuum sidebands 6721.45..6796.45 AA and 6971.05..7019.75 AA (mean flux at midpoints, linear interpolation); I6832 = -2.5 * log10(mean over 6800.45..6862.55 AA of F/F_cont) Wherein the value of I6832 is 0.197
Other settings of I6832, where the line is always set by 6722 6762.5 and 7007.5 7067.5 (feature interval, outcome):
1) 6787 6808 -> 0.19 mag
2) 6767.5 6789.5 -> 0.09 mag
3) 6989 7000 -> 0.05 mag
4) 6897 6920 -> 0.26 mag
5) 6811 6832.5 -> 0.23 mag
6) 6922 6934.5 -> 0.20 mag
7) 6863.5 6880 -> 0.32 mag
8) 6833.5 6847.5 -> 0.24 mag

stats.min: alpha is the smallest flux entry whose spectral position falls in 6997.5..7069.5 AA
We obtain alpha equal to 26.42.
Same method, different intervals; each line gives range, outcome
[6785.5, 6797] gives 16.68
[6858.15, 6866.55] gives 16.84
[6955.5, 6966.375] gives 25.68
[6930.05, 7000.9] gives 23.05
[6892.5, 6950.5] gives 18.74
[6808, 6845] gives 16.99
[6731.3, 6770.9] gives 16.87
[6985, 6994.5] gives 28.37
